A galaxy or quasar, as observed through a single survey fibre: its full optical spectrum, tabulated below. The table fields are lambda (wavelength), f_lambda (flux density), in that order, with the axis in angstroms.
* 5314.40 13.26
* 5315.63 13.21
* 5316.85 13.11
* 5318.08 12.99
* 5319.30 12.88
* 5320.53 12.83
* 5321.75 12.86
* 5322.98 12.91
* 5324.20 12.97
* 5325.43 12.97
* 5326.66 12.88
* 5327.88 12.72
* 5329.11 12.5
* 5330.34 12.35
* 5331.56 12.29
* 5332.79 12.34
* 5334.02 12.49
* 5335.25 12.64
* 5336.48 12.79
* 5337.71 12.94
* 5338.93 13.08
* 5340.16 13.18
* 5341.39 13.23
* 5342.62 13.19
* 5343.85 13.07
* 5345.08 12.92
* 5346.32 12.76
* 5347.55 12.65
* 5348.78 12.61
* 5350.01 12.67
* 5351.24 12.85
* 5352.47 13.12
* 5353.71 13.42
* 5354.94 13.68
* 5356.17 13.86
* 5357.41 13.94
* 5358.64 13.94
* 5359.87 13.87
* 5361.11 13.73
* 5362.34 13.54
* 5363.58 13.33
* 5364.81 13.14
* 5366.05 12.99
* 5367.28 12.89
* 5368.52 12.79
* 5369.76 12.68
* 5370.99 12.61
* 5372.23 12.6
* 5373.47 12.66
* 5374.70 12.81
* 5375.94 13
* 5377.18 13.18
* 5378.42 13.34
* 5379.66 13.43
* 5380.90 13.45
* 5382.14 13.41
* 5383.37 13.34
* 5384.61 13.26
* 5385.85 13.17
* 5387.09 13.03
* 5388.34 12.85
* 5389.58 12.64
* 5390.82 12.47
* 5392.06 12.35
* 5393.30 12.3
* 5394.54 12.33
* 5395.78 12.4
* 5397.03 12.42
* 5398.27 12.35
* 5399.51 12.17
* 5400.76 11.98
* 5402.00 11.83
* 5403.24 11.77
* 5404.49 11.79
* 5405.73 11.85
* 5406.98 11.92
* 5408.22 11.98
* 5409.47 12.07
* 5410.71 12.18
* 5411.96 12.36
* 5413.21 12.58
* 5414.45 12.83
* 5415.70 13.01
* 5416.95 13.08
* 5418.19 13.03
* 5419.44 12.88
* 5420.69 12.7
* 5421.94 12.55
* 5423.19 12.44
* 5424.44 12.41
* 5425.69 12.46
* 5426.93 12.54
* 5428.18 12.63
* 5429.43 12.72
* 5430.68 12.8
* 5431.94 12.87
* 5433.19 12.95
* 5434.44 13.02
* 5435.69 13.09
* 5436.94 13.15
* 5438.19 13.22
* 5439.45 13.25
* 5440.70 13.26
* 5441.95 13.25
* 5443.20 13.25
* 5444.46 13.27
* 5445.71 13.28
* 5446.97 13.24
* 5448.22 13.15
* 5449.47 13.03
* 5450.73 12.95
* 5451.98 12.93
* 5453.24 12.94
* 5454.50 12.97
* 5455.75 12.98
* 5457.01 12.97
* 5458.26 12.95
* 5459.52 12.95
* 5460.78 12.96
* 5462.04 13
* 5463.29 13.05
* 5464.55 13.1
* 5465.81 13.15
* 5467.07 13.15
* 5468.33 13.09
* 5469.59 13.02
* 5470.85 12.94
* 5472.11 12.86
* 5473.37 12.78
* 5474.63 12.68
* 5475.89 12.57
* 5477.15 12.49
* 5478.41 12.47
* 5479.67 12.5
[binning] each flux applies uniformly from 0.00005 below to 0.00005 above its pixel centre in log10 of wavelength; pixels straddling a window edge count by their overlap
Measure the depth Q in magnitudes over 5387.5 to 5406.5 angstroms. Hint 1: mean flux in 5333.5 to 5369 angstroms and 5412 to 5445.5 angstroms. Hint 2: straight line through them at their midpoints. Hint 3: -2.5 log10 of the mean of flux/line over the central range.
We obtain 0.07 mag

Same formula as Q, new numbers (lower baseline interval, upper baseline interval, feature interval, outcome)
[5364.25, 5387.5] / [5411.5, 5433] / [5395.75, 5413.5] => 0.065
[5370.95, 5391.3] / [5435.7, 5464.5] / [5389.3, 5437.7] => 0.048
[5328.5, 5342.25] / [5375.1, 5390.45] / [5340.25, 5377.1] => -0.016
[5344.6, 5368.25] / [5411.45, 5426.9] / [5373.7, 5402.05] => 0.016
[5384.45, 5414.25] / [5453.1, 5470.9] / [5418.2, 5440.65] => -0.014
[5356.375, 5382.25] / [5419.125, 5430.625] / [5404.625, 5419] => 0.027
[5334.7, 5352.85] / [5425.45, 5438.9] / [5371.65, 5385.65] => -0.020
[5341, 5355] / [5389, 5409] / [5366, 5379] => -0.024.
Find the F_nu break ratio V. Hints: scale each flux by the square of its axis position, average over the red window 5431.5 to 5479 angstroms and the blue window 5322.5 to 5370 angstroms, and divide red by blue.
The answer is 1.0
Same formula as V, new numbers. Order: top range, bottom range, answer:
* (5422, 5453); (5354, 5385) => 1.00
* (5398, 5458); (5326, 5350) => 1.03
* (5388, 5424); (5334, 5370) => 0.96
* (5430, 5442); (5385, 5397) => 1.05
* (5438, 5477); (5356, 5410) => 1.05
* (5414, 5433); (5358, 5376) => 0.99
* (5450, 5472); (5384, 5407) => 1.08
